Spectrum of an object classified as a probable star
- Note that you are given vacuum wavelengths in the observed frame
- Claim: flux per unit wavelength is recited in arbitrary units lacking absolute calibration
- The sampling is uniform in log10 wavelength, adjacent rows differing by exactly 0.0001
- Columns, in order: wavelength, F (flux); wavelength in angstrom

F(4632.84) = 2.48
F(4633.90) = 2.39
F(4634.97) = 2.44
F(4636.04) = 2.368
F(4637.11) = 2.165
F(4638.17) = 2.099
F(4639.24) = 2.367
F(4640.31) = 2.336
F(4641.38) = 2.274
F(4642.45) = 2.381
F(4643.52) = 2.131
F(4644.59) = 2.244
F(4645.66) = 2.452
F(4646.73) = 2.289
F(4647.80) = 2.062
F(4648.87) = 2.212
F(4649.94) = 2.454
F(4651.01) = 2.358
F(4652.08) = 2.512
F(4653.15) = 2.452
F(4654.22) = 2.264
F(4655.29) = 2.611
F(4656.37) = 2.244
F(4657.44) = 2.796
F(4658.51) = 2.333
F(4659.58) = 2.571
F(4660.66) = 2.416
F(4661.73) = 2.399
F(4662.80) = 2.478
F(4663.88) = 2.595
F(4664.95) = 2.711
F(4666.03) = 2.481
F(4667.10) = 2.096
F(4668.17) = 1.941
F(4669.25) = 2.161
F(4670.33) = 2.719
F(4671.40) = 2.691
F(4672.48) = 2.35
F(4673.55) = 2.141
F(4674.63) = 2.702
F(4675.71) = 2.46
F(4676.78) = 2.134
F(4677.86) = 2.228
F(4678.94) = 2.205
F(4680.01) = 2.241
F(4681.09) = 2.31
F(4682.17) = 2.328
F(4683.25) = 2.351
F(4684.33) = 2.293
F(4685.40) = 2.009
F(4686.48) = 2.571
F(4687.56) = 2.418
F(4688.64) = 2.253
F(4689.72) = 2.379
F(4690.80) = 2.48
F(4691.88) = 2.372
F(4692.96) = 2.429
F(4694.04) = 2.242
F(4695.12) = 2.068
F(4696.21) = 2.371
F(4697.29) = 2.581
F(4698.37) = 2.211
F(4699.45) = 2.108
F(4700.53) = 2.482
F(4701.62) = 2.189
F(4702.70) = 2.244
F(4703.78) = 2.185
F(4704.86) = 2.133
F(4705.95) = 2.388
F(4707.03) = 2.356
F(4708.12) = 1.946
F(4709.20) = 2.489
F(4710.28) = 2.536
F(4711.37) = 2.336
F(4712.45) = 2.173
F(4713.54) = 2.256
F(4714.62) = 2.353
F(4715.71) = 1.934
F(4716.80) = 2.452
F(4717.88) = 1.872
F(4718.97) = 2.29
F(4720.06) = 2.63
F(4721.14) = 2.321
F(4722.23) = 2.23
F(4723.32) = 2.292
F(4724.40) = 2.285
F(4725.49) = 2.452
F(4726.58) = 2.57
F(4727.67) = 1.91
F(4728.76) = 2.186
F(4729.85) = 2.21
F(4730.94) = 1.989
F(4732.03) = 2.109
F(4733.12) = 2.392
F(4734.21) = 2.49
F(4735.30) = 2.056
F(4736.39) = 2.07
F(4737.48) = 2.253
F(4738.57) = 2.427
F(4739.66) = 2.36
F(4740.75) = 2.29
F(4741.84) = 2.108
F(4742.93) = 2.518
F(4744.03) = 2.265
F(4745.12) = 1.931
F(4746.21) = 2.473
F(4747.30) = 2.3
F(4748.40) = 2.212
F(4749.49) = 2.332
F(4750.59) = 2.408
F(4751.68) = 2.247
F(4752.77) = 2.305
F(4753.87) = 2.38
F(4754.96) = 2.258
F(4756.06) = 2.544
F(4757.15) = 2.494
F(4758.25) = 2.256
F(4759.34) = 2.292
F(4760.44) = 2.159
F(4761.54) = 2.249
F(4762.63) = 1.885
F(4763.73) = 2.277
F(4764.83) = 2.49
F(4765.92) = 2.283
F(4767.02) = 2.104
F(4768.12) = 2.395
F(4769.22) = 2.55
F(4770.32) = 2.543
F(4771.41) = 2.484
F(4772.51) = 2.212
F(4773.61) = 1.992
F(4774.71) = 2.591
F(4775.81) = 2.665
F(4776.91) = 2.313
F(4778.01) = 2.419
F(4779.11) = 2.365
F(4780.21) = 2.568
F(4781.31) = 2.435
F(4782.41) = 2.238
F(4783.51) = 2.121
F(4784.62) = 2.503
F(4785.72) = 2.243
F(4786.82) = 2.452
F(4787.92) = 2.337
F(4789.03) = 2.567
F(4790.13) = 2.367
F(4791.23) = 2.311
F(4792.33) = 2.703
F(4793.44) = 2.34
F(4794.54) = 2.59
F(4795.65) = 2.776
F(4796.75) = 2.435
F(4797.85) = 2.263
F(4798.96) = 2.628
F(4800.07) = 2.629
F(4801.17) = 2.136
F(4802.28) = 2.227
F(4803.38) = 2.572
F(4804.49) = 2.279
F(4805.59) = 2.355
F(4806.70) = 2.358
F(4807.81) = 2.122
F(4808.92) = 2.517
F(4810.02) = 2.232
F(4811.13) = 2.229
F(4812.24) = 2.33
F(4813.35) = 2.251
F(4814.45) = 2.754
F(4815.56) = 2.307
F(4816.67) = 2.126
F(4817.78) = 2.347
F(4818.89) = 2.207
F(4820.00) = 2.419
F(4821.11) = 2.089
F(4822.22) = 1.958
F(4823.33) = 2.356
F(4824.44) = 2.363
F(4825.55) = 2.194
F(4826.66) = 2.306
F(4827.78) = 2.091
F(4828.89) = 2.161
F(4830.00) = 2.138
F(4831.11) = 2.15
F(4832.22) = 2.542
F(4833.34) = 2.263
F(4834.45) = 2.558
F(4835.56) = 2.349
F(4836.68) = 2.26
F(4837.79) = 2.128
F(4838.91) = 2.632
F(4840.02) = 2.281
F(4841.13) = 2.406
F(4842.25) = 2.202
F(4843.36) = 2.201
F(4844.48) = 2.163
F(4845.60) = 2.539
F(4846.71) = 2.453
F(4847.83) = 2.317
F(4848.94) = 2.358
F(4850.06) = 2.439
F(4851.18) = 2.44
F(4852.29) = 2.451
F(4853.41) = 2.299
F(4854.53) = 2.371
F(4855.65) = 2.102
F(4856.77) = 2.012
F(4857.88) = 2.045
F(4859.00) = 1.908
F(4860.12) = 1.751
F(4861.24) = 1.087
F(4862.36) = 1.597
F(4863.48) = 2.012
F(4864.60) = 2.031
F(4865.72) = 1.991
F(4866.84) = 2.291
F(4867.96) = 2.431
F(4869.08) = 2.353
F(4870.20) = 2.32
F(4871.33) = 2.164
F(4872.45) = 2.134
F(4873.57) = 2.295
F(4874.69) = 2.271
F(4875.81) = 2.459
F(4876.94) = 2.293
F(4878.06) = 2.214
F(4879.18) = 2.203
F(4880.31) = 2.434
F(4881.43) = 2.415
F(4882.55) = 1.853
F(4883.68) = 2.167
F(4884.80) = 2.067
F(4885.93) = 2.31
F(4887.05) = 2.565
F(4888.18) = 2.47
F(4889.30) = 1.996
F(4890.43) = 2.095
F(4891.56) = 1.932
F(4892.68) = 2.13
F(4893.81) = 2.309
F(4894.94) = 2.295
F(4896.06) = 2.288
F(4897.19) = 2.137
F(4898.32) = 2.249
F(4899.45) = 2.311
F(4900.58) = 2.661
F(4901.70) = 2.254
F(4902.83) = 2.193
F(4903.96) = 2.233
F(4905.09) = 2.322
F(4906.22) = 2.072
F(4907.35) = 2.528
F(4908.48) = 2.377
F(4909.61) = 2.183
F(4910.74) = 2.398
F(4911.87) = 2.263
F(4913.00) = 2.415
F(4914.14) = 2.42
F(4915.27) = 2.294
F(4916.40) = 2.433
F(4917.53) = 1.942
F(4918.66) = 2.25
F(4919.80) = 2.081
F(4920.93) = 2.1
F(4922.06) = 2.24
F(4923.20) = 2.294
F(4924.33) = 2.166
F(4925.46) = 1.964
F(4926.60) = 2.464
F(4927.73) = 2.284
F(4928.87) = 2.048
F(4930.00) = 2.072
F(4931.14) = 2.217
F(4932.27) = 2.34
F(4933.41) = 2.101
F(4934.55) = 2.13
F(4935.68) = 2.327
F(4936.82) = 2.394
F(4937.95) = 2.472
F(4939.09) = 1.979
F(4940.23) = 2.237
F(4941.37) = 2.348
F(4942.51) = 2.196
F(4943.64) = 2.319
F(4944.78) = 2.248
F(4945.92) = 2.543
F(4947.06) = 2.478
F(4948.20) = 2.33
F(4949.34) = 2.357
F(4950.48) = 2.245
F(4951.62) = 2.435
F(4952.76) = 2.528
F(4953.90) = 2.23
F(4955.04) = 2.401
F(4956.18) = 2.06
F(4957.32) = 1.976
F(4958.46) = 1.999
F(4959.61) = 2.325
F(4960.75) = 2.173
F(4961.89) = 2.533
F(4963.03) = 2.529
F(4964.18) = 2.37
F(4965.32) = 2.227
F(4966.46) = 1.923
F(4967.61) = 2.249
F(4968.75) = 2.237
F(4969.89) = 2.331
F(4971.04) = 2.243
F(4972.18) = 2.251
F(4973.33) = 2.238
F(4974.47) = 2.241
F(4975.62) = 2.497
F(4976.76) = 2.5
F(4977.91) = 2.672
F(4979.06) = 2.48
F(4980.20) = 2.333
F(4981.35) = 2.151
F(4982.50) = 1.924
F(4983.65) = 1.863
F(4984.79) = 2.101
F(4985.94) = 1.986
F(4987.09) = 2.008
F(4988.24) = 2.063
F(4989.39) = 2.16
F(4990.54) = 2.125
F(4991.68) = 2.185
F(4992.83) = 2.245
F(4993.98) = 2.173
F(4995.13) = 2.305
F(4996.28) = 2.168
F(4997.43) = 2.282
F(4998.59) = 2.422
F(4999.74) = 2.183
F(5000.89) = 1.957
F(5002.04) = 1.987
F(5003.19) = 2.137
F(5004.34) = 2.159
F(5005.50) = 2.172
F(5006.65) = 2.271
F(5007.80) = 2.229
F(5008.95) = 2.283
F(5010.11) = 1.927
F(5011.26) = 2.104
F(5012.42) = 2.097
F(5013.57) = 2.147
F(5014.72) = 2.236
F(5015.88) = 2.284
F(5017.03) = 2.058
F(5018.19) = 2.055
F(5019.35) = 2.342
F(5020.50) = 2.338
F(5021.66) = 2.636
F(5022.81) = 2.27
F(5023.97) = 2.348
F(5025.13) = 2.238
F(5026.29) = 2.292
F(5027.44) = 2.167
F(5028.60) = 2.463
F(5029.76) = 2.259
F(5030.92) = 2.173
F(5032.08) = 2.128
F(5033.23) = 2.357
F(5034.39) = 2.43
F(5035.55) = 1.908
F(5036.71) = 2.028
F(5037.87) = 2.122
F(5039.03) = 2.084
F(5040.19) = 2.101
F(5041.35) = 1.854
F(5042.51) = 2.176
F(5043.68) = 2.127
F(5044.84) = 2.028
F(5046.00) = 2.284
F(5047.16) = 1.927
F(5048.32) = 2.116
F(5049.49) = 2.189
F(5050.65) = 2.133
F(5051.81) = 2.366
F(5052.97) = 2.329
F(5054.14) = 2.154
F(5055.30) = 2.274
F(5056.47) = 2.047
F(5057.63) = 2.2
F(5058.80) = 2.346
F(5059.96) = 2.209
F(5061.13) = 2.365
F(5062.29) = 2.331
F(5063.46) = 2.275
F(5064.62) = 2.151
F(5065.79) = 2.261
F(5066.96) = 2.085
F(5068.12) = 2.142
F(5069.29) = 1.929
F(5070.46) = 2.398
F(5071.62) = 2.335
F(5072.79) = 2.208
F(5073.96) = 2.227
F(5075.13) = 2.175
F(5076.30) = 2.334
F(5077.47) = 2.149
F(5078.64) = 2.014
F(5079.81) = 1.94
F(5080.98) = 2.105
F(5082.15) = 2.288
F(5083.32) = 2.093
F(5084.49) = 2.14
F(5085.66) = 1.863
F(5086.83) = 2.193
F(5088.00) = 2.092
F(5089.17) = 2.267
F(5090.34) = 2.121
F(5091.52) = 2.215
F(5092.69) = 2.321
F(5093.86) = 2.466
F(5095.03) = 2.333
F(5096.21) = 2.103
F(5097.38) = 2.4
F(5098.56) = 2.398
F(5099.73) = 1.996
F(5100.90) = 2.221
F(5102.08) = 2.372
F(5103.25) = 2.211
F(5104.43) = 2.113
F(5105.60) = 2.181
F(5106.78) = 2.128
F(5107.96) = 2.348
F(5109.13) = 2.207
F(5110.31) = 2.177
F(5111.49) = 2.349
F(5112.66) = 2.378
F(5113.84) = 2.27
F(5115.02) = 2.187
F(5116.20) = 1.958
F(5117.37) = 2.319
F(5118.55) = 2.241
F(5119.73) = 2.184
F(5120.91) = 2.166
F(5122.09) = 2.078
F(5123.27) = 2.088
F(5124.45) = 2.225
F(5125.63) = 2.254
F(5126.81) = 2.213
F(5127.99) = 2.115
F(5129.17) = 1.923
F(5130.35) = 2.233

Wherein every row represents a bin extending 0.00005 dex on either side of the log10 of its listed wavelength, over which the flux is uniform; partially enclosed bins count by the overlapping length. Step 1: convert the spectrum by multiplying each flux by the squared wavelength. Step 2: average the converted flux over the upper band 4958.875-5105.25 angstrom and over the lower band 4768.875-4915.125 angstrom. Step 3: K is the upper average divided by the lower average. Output 1.04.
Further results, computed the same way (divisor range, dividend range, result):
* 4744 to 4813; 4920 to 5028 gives 1.03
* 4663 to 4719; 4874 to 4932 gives 1.06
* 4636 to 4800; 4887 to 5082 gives 1.06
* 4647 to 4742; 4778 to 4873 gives 1.04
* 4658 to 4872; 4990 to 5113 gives 1.07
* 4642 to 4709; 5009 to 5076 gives 1.09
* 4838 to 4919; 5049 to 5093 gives 1.06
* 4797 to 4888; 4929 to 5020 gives 1.04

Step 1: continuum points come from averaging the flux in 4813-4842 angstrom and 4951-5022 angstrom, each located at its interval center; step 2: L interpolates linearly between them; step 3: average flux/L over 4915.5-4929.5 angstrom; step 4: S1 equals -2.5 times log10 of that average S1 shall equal 0.03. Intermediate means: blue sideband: 2.29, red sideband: 2.22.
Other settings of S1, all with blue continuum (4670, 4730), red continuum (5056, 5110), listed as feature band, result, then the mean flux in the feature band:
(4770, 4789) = -0.05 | 2.38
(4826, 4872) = 0.03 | 2.21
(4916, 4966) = -0.01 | 2.26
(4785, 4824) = -0.04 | 2.37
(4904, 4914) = -0.03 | 2.32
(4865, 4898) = 0.01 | 2.24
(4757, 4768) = 0.02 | 2.24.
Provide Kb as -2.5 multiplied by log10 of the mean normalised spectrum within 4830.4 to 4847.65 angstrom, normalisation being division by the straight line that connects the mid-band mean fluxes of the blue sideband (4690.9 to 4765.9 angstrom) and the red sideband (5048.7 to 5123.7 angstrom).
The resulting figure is -0.04 mag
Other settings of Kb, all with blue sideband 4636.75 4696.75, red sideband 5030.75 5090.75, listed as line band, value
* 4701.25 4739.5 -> 0.03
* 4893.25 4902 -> -0.04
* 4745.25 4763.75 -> 0.01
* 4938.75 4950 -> -0.04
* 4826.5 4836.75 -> 0.00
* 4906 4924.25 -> -0.02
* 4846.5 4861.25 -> 0.04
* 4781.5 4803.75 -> -0.06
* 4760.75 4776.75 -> -0.01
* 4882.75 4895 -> 0.02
